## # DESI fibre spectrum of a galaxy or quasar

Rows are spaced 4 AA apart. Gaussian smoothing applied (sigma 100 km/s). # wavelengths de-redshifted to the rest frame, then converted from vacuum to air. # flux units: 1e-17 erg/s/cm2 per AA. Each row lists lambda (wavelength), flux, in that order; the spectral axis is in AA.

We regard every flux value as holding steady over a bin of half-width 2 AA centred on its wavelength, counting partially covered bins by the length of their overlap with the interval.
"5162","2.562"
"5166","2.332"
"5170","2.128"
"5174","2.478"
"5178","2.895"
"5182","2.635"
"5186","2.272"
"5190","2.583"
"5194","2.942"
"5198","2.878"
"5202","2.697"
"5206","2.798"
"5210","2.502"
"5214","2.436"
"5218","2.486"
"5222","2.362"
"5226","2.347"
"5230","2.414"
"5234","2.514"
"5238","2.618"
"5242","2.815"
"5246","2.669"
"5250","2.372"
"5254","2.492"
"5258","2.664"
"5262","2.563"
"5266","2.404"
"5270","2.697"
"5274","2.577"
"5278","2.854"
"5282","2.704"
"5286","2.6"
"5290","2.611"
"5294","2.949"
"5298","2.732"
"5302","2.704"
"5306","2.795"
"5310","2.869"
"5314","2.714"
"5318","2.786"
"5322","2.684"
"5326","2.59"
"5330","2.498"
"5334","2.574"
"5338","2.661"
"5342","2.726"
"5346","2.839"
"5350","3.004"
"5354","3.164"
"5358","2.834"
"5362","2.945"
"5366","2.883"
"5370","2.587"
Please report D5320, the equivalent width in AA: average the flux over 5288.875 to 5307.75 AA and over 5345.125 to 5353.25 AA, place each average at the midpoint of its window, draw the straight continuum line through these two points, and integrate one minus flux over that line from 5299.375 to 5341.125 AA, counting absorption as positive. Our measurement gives 2.4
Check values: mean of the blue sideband 2.76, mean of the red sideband 2.97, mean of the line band 2.69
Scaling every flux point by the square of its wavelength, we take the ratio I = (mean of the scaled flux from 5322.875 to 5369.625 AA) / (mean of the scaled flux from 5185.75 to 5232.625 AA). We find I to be 1.14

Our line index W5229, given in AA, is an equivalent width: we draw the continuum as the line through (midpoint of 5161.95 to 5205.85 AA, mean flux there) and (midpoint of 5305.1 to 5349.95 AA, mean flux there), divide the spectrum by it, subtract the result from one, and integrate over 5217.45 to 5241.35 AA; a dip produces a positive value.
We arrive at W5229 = 1.4 AA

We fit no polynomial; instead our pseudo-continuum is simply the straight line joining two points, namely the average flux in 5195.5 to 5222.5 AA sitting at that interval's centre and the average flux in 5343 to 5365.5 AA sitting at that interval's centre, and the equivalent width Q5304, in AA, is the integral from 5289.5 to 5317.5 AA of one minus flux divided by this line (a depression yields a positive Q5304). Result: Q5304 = 0.5 AA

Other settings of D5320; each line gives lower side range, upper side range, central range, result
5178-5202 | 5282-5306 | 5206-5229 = 2.0 AA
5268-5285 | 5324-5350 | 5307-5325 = -0.5 AA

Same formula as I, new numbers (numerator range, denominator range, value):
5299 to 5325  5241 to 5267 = 1.10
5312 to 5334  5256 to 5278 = 1.04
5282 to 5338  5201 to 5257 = 1.10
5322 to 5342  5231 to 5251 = 1.04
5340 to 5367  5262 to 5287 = 1.14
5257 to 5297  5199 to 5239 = 1.08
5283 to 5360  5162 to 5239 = 1.13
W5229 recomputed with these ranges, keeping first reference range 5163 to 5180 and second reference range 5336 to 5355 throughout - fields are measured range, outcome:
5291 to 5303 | -0.2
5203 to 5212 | -0.4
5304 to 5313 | -0.1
